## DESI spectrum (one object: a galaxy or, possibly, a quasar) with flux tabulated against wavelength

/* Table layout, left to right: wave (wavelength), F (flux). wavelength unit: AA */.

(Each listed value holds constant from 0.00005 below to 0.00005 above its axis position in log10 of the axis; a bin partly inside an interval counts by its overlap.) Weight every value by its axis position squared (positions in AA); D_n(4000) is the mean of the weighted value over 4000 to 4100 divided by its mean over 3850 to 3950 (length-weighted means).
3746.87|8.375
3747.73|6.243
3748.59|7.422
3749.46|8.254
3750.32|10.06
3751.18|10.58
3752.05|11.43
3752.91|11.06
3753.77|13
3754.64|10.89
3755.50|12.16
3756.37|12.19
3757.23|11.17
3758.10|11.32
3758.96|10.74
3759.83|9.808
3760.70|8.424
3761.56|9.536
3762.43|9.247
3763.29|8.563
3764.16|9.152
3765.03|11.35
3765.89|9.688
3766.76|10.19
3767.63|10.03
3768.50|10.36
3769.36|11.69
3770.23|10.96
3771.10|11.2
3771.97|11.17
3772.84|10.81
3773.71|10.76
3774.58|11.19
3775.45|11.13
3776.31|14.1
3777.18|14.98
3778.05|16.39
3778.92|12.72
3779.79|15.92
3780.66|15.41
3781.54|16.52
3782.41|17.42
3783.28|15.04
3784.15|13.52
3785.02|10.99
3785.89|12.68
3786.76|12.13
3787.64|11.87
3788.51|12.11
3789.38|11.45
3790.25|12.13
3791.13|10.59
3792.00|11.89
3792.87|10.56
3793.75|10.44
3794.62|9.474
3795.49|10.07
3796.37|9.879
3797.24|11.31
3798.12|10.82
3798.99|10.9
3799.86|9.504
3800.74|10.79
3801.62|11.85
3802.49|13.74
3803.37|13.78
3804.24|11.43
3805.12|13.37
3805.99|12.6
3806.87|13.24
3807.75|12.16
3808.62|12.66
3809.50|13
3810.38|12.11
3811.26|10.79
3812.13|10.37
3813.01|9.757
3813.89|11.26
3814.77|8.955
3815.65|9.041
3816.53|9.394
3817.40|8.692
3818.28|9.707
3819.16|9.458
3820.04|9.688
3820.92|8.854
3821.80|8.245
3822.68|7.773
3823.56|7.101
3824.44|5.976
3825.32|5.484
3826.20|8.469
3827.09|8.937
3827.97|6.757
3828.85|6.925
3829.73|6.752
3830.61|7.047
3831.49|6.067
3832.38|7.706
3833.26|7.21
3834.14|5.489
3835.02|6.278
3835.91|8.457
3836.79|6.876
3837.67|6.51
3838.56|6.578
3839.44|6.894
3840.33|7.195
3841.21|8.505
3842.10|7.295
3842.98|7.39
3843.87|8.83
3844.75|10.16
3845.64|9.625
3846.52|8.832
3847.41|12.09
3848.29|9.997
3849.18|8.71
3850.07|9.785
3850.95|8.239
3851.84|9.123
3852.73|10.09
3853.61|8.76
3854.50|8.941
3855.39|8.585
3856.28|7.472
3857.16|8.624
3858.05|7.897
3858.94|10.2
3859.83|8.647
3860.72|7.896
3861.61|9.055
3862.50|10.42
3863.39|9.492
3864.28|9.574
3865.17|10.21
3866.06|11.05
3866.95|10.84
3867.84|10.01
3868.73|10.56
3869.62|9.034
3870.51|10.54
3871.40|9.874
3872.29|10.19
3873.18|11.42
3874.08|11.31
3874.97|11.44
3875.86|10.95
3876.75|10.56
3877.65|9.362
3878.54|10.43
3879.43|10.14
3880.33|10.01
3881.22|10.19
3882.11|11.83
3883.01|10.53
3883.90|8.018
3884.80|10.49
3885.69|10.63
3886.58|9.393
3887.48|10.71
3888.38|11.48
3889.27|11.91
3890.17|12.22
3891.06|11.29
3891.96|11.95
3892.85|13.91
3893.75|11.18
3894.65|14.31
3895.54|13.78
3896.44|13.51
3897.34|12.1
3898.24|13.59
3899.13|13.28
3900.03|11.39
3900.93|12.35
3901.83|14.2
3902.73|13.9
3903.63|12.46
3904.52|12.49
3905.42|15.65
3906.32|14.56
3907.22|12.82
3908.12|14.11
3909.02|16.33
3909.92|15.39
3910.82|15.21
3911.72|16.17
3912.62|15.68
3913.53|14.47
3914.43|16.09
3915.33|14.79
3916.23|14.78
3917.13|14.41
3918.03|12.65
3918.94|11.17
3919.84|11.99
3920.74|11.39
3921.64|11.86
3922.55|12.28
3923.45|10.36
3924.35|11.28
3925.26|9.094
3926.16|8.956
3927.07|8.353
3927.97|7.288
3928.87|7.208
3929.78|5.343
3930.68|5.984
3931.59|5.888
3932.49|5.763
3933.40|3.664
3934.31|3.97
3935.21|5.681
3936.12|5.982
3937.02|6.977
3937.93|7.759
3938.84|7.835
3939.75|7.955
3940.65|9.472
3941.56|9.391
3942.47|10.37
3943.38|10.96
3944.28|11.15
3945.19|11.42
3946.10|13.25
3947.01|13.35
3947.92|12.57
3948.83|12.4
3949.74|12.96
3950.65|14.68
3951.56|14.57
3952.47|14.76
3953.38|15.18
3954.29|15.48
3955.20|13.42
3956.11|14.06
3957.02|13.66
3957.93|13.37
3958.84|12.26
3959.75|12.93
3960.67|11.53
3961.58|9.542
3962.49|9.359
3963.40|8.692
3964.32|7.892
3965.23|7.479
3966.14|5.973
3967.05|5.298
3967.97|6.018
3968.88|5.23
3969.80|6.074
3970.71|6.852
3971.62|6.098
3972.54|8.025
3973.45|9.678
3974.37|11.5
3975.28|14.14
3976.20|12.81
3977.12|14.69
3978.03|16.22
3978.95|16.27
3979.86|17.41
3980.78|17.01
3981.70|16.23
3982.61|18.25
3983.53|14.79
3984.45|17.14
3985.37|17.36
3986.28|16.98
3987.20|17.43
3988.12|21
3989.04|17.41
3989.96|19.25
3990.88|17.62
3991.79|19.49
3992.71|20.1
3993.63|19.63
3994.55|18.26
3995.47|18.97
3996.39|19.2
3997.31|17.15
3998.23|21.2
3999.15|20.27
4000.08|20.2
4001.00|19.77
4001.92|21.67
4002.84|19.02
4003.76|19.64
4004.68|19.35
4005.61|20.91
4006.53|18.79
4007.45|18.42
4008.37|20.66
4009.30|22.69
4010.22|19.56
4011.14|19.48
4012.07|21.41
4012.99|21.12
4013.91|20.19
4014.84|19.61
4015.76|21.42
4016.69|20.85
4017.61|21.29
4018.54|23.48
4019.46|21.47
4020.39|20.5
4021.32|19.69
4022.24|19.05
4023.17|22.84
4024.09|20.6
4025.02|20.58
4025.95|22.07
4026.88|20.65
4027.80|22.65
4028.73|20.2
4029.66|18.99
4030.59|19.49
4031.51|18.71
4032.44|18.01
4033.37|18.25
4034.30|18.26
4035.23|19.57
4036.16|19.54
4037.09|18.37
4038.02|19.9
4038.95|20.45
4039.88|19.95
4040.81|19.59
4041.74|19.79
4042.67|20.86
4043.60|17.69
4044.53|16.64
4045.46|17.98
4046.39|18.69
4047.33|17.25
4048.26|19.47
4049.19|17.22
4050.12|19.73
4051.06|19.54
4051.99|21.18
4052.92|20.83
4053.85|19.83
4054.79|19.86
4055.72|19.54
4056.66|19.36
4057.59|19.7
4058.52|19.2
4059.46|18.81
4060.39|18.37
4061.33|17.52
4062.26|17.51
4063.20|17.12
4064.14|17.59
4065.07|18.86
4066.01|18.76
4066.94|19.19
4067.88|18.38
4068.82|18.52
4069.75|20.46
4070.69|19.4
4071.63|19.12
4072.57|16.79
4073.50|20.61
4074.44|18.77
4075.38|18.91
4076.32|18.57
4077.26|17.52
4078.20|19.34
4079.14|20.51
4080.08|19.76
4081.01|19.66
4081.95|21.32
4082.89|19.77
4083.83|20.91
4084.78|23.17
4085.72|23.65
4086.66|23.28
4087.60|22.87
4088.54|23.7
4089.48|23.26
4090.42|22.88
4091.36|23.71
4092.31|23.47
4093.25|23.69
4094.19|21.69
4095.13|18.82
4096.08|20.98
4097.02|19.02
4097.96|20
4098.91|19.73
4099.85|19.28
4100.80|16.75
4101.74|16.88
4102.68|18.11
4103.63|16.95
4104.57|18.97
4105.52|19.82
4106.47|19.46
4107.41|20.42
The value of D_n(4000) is 2.0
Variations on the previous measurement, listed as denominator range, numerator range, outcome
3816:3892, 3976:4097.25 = 2.36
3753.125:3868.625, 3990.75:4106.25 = 2.20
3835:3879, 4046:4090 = 2.36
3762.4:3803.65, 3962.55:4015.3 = 1.50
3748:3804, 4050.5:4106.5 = 2.01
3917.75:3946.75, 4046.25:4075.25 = 2.29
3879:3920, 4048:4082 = 1.62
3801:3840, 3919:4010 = 1.54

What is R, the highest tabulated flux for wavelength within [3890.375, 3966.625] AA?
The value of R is 16.33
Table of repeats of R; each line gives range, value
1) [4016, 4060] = 23.48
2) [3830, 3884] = 12.09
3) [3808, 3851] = 13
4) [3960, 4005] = 21.67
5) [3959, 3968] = 12.93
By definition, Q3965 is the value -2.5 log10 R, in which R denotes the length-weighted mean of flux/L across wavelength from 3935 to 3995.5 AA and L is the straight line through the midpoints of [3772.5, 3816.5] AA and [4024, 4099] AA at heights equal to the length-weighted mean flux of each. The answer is 0.33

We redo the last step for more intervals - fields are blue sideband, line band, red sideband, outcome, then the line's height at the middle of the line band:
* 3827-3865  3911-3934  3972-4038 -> 0.23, 13.3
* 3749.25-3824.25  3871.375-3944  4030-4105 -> 0.31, 14.8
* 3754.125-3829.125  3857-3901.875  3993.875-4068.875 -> 0.29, 14.2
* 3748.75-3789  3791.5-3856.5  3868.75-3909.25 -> 0.25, 11.7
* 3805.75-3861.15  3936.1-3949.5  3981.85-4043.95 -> 0.45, 15.4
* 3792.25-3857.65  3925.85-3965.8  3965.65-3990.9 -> 0.24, 12.4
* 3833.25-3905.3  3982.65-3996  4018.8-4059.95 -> -0.09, 16.8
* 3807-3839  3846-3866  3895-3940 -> 0.03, 9.48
